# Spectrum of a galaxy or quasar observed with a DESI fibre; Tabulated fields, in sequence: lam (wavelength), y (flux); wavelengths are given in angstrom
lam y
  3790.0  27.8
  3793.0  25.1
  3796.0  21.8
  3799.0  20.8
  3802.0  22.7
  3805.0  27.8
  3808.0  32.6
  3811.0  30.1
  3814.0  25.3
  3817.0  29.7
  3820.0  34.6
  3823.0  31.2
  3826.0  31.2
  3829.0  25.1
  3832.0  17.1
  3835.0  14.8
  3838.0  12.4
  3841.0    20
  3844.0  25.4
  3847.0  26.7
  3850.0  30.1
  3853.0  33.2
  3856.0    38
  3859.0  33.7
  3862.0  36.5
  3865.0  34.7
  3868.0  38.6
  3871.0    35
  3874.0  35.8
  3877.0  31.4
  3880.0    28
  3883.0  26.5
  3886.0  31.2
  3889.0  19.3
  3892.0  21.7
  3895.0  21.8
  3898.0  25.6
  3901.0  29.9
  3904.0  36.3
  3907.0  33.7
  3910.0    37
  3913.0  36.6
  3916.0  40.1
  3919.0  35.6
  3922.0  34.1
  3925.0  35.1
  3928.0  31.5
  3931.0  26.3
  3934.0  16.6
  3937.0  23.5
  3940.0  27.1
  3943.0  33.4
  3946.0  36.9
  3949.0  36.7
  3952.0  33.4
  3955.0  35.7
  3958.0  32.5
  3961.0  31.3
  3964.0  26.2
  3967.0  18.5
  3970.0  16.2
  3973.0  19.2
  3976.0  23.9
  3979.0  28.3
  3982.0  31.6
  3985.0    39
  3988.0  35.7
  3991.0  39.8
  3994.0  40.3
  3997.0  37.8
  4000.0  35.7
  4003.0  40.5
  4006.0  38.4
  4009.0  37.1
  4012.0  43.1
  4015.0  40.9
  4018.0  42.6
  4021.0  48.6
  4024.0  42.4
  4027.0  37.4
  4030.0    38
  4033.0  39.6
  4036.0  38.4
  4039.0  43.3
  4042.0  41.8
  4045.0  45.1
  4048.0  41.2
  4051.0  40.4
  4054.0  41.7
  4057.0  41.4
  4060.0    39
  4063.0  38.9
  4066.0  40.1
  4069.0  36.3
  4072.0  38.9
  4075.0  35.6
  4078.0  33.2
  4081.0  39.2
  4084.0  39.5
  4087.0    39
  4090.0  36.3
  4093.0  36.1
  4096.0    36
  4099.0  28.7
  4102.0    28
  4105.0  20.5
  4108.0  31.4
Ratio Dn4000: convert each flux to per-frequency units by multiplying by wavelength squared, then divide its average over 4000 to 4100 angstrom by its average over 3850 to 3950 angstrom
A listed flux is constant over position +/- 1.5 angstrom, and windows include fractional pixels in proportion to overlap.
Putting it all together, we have 1.3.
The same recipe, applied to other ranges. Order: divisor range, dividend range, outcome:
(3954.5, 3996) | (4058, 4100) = 1.31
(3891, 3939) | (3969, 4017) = 1.18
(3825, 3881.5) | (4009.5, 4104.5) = 1.49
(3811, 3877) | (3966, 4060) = 1.39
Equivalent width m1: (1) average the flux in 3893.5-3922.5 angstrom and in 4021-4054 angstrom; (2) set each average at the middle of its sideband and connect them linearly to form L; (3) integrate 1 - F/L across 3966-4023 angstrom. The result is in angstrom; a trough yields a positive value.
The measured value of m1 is 5.7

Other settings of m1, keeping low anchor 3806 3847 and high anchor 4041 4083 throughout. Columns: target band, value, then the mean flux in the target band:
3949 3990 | 5.9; 29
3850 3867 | -4.7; 34.9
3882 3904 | 2.6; 25.9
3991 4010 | -1.4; 38.4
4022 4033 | -0.7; 39.7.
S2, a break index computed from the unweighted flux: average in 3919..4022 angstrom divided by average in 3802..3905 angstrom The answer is 1.15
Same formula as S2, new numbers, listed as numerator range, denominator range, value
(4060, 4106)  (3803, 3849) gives 1.38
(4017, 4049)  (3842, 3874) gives 1.26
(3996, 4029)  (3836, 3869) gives 1.37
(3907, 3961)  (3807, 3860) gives 1.19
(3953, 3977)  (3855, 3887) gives 0.76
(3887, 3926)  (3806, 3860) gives 1.15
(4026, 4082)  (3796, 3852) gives 1.55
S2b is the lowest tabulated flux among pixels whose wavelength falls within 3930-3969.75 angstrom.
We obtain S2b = 16.6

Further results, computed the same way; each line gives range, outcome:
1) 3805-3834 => 17.1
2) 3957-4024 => 16.2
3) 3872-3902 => 19.3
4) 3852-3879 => 31.4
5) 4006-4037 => 37.1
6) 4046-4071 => 36.3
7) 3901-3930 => 29.9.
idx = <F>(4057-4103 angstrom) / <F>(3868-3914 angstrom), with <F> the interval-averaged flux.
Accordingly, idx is 1.2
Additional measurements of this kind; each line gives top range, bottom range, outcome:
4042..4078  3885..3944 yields 1.33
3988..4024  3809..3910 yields 1.40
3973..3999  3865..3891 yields 1.09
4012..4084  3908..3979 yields 1.35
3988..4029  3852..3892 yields 1.25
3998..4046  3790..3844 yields 1.63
